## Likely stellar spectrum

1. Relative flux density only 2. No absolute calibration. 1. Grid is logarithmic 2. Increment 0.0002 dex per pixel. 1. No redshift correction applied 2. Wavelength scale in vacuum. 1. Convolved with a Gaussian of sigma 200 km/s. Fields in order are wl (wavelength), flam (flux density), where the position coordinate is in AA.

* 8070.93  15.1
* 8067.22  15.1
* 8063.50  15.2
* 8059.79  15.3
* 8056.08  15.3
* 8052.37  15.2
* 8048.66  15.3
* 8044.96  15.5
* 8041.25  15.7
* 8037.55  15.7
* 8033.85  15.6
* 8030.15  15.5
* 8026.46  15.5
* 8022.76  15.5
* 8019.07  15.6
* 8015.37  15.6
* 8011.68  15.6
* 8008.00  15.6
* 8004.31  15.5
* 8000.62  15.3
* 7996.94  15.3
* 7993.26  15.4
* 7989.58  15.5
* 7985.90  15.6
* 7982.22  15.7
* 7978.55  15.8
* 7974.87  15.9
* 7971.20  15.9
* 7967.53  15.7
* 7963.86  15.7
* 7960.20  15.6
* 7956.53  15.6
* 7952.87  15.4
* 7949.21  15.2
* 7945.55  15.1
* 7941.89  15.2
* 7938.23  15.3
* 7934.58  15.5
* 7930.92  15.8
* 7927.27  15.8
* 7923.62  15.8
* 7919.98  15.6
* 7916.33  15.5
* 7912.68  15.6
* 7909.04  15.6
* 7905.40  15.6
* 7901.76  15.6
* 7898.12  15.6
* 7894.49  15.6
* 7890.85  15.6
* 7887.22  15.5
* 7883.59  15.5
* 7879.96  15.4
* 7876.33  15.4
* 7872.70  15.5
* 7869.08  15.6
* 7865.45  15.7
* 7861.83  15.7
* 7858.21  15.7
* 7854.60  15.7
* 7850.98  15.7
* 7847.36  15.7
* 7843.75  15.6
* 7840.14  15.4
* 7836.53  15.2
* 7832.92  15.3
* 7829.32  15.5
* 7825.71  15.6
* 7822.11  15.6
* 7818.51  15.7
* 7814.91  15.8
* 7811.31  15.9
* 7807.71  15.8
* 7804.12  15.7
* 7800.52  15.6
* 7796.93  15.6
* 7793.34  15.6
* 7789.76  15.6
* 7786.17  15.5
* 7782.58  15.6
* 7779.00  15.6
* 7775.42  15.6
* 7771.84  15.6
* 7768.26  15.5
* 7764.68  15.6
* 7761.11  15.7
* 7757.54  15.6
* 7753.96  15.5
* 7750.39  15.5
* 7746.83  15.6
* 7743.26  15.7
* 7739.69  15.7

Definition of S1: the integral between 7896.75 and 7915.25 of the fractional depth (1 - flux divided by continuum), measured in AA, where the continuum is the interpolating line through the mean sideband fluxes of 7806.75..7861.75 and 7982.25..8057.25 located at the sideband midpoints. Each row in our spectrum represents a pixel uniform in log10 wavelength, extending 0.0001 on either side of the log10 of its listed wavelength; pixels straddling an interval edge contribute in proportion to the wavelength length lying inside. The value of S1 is 0.0 AA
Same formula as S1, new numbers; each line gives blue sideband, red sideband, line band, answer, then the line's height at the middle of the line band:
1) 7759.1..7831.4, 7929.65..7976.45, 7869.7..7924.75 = 0.0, 15.6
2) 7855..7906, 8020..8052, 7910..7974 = 0.0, 15.6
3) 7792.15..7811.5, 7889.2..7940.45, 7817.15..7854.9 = 0.3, 15.7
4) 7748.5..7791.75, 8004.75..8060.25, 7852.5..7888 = -0.1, 15.6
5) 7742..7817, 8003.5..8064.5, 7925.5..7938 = -0.1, 15.5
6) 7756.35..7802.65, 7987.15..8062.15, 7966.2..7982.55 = -0.3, 15.5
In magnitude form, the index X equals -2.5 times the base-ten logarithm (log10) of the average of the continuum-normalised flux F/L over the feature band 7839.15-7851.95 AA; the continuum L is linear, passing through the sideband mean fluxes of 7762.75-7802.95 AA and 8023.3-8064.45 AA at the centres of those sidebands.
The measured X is 0.00 mag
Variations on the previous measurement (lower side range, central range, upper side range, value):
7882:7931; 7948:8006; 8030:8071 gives 0.00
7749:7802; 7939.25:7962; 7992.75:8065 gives 0.01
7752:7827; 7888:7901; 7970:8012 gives 0.00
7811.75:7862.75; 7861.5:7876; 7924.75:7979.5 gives 0.00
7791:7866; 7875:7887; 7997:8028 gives 0.01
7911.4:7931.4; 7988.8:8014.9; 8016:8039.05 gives 0.01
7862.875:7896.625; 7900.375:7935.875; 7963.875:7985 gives 0.00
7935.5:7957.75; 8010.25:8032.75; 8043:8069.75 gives -0.02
